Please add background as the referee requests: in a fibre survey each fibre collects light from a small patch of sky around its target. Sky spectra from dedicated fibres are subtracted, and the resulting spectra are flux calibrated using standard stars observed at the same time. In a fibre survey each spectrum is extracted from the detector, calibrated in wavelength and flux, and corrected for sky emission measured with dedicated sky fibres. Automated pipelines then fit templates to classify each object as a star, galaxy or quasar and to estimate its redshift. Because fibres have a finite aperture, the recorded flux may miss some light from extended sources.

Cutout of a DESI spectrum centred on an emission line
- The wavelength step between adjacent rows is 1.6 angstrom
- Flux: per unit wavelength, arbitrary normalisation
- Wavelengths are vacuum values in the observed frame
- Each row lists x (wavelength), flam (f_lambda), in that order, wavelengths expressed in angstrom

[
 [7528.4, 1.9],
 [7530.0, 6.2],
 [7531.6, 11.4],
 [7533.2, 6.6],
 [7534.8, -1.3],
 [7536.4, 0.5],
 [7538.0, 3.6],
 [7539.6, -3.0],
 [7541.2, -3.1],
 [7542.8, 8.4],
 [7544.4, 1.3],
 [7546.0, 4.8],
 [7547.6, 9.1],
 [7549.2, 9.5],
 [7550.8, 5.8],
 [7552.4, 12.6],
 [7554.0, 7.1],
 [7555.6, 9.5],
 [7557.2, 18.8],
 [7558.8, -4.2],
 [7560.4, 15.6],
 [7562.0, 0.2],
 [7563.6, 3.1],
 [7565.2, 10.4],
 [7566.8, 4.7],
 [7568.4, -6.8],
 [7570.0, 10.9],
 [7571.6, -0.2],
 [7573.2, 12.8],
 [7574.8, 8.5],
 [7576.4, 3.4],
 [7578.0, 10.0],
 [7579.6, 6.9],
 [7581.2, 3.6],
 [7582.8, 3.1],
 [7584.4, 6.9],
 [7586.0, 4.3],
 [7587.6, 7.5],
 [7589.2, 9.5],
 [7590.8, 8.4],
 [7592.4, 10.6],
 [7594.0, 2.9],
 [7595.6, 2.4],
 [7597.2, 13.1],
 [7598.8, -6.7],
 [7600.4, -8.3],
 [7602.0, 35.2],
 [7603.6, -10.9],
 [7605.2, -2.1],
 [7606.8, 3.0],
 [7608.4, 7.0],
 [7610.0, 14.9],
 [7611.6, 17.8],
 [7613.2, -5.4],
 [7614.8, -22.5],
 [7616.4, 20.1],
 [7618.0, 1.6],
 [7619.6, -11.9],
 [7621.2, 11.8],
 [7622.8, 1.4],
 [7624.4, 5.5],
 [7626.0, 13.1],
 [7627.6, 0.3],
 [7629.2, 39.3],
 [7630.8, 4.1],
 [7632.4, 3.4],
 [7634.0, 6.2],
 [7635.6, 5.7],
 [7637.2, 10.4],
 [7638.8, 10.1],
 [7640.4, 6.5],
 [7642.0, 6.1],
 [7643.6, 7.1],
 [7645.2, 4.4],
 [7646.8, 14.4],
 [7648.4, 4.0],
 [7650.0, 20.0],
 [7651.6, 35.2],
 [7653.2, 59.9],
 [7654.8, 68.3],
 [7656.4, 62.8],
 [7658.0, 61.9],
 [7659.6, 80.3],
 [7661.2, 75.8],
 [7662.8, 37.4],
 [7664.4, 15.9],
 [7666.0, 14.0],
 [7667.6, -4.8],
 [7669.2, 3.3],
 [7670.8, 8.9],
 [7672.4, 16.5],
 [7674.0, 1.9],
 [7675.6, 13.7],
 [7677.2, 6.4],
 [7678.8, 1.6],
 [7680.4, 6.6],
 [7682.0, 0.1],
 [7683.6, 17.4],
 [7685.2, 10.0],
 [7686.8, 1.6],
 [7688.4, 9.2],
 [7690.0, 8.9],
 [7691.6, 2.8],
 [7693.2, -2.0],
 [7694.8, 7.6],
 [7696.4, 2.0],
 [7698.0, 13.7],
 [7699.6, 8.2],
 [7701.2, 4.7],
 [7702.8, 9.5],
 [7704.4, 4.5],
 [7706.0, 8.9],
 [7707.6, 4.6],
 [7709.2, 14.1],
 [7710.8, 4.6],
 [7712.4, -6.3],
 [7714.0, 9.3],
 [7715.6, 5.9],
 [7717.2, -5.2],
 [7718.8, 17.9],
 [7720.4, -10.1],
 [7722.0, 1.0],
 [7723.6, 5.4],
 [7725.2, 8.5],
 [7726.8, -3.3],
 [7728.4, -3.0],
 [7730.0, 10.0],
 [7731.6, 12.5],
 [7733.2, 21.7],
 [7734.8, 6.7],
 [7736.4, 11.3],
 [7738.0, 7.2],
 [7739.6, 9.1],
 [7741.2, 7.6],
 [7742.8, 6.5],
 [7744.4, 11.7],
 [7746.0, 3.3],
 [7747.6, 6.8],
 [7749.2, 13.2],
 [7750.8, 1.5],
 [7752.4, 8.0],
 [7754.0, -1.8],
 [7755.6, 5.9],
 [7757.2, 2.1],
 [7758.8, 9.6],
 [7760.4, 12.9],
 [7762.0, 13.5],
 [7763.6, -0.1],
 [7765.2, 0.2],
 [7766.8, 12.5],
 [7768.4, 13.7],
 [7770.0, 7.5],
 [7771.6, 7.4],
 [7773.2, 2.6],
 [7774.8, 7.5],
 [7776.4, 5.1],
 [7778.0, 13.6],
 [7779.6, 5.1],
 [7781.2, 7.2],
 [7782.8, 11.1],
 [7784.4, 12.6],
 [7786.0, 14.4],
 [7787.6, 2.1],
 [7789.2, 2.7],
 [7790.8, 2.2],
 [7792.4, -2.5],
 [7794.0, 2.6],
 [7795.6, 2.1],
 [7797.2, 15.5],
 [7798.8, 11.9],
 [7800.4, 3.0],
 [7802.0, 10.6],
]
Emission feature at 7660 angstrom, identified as [O II]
